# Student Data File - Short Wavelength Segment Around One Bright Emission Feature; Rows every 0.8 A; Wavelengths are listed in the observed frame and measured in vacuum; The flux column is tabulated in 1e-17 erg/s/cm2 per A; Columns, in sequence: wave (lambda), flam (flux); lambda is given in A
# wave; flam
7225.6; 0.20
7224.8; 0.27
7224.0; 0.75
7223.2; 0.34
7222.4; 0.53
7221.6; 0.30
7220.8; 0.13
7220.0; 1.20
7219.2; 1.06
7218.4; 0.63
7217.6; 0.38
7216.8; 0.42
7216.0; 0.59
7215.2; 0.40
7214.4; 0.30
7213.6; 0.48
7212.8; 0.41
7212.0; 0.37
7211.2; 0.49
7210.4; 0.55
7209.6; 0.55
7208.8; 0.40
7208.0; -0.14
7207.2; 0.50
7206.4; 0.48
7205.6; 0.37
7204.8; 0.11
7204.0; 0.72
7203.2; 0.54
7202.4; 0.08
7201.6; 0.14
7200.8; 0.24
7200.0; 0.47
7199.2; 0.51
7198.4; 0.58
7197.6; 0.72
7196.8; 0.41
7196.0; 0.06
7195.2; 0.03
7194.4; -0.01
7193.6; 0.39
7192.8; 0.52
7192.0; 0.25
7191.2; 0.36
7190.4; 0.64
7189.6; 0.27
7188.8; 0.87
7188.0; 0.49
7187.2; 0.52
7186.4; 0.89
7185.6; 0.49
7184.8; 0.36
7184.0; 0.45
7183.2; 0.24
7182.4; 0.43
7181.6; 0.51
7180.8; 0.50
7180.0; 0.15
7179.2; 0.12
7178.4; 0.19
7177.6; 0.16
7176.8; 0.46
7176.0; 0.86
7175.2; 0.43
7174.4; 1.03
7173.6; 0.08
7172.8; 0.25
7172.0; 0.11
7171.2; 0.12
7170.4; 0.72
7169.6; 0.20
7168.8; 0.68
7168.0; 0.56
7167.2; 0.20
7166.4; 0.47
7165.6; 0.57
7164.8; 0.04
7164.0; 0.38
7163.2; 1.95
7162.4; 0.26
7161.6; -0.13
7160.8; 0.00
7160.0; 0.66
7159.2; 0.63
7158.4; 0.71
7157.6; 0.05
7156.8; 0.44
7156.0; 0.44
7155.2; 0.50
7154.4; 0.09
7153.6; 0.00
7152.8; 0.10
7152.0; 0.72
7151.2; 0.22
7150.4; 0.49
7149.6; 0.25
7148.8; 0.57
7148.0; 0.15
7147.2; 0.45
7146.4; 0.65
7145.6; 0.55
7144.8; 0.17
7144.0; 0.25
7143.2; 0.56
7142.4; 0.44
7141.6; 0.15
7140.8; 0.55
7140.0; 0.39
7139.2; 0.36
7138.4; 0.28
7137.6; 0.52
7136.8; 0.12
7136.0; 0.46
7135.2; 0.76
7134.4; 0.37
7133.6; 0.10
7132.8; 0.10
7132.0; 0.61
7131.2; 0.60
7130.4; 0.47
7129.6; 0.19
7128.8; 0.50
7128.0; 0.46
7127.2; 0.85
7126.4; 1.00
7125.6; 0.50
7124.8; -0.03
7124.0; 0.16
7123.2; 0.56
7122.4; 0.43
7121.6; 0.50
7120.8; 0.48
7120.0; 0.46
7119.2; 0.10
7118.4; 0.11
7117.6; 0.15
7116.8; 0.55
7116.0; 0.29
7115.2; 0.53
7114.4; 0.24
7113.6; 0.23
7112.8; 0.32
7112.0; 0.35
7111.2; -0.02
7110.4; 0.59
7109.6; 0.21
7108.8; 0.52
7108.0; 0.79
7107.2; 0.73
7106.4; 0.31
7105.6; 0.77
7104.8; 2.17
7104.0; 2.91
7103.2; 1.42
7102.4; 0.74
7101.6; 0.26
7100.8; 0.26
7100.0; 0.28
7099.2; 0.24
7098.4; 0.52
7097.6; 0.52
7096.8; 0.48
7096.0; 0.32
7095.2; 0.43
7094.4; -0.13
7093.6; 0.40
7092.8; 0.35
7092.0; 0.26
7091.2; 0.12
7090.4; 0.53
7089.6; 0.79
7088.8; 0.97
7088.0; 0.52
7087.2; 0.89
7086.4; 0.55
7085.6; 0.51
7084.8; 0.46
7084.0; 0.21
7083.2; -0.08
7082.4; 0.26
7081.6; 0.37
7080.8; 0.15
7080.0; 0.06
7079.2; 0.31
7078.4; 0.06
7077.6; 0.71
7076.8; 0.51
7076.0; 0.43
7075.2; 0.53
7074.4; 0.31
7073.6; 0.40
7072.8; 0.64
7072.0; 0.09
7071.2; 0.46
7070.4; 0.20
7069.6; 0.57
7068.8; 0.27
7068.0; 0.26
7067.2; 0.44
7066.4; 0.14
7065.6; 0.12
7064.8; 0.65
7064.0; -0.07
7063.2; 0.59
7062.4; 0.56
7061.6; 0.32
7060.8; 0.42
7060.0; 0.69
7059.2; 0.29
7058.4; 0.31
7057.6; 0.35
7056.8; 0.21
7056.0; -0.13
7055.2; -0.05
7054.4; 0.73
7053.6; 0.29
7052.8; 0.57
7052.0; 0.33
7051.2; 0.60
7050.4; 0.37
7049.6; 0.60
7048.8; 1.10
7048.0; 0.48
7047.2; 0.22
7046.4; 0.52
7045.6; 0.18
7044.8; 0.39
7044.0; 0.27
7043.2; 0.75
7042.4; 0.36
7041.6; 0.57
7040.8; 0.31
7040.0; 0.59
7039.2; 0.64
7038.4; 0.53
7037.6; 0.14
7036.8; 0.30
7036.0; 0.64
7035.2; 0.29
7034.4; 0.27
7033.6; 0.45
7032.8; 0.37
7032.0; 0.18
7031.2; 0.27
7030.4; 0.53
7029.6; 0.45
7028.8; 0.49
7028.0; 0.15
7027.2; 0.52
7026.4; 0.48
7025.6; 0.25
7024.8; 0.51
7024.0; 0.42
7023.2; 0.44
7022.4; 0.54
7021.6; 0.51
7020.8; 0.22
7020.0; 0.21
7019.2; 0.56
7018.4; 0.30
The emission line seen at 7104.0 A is H-alpha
